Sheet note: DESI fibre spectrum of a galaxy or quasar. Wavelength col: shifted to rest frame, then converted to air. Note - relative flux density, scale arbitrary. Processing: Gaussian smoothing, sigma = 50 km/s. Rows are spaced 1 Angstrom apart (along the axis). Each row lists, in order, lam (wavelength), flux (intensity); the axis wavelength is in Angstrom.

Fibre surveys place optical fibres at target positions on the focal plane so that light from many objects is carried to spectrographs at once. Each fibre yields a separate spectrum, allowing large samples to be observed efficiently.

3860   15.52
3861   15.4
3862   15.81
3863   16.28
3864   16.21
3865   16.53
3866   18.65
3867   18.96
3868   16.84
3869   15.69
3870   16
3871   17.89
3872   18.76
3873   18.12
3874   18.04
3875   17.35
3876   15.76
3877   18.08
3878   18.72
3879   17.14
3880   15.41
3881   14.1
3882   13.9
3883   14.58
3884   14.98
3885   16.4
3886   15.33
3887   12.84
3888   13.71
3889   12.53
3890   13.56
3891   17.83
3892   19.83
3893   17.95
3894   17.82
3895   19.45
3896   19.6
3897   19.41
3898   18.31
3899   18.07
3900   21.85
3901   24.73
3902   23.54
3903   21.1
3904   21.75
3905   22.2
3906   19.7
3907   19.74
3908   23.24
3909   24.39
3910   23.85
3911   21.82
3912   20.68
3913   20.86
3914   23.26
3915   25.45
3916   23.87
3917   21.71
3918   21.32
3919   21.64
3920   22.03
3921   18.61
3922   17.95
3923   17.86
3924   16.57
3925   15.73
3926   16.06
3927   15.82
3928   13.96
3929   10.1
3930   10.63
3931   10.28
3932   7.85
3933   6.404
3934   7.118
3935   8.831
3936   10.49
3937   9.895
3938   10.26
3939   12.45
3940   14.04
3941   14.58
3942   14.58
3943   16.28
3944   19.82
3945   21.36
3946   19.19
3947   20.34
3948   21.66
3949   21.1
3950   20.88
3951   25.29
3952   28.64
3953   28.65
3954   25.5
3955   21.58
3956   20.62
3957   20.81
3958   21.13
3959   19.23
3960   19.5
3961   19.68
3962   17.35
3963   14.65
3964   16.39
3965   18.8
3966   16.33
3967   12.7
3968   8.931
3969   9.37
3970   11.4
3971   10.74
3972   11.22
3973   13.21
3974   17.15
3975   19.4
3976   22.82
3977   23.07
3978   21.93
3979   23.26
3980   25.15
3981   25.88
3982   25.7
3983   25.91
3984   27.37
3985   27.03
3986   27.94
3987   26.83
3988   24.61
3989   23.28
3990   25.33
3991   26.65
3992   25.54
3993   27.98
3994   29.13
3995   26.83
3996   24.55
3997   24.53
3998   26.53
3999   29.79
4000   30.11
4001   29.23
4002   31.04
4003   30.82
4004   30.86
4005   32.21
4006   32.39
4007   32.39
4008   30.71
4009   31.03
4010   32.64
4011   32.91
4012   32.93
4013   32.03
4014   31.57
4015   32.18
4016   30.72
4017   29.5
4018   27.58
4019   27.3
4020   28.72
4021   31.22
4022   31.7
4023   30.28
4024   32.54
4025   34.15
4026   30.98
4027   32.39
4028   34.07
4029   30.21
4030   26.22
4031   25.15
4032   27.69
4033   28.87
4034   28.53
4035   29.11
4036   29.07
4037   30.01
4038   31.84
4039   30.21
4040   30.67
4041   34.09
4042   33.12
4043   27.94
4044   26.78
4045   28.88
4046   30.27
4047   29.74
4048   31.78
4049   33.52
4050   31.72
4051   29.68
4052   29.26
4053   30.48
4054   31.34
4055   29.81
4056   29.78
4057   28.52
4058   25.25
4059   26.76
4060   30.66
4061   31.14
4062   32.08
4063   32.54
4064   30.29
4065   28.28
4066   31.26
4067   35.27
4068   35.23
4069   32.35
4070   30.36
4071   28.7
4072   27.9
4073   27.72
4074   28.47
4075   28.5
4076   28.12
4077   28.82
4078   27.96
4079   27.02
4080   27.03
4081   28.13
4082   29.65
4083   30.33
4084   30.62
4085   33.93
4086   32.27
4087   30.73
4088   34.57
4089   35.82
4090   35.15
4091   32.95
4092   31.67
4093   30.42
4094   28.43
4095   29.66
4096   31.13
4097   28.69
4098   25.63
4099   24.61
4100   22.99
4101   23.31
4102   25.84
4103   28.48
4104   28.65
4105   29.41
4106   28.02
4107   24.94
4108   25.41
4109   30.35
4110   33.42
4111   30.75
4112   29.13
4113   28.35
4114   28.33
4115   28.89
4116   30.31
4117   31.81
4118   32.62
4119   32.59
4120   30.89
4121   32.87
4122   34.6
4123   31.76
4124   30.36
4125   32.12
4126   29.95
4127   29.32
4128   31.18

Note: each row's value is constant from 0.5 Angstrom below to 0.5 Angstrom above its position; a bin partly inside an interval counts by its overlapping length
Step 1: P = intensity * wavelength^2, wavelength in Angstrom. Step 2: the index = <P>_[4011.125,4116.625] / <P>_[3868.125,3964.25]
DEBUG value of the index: 1.79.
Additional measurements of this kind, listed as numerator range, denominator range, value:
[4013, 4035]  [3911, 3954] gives 1.81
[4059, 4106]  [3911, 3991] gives 1.71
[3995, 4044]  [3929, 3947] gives 2.47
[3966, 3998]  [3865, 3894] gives 1.40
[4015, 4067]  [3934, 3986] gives 1.68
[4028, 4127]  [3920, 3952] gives 2.09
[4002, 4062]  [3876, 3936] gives 1.84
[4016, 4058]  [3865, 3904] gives 1.86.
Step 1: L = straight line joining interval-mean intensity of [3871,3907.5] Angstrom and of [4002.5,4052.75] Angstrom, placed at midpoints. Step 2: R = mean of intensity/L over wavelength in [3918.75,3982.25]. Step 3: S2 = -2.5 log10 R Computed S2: 0.34 mag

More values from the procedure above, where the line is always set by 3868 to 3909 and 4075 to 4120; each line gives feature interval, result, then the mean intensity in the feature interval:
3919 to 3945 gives 0.42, 13.8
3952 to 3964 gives 0.04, 20.9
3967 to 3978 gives 0.45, 15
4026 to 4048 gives -0.14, 29.8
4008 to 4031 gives -0.22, 30.9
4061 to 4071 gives -0.15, 31.8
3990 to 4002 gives -0.15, 27.4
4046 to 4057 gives -0.14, 30.6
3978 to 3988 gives -0.12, 25.8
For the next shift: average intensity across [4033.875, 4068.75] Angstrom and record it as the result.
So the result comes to 30.5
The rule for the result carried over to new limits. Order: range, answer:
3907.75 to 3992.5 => 18.9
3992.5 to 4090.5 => 30.2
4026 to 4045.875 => 29.8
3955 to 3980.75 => 17.6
